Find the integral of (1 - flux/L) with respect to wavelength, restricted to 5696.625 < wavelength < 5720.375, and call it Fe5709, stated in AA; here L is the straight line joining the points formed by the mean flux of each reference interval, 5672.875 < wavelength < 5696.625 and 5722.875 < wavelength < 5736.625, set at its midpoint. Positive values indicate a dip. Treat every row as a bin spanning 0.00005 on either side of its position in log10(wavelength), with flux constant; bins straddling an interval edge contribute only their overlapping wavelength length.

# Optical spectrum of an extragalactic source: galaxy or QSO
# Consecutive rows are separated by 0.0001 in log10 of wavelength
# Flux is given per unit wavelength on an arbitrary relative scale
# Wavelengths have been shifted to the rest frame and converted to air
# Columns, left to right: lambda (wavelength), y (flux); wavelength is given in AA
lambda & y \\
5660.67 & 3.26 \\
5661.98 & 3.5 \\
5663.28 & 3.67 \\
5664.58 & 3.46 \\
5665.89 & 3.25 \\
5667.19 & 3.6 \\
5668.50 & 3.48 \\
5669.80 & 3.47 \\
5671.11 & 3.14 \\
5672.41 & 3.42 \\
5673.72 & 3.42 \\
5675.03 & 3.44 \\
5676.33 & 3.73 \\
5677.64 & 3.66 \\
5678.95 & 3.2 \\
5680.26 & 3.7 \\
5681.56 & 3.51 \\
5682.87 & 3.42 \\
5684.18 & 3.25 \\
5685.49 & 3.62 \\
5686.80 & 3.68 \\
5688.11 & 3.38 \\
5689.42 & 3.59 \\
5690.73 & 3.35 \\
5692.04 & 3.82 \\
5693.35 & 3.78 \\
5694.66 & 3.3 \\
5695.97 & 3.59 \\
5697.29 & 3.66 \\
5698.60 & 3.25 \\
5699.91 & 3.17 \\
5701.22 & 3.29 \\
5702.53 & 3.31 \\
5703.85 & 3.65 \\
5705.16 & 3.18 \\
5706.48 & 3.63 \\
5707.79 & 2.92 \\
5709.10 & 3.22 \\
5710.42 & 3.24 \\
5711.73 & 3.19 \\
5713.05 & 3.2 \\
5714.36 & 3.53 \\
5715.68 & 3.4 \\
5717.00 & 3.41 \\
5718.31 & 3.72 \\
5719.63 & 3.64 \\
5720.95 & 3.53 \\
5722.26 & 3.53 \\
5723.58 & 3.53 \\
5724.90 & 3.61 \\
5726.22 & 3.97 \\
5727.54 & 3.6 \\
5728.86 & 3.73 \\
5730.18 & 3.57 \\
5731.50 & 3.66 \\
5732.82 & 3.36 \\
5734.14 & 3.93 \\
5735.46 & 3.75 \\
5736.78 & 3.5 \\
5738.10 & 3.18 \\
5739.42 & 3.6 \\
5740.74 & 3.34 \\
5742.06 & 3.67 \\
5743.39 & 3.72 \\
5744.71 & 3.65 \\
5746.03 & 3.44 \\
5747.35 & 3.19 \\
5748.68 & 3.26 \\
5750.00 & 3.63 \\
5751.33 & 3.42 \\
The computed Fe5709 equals 1.5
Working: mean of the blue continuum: 3.52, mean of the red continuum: 3.66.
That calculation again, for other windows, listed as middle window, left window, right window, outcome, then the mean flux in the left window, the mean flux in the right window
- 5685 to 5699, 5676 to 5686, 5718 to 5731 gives -0.1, 3.5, 3.64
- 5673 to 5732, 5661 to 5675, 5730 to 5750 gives -0.1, 3.44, 3.52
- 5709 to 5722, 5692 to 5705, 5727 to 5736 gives 0.5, 3.45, 3.66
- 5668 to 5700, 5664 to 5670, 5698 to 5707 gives -0.8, 3.45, 3.35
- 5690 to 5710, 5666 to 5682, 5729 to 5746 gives 0.6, 3.47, 3.58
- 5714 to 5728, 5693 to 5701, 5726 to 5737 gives 0.0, 3.44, 3.67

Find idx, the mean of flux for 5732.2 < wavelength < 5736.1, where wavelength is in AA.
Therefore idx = 3.68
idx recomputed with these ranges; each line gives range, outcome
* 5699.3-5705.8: 3.32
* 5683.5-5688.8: 3.48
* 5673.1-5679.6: 3.49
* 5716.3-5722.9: 3.57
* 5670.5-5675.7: 3.36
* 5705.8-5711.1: 3.25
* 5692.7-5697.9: 3.58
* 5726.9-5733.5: 3.58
